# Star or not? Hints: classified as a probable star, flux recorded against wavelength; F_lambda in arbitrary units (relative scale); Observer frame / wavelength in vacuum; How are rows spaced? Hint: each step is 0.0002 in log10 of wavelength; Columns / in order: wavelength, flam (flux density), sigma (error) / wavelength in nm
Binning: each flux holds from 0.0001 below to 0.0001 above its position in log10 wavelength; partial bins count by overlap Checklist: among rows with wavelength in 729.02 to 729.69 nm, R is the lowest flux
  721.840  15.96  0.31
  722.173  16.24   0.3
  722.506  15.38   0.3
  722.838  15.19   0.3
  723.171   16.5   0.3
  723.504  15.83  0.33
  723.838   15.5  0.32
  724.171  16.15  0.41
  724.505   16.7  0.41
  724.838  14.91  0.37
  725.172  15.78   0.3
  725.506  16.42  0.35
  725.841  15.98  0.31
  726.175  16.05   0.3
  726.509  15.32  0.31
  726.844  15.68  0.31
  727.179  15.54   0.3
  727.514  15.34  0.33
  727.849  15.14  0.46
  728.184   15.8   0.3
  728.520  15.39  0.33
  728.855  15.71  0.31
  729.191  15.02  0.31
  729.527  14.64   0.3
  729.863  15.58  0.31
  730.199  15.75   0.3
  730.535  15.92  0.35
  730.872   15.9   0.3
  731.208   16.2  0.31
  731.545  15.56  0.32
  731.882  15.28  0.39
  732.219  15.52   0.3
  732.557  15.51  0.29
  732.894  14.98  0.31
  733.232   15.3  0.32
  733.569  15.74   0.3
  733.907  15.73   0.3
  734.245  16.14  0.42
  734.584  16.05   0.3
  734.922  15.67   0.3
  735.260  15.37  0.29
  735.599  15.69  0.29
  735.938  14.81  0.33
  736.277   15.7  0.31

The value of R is 14.64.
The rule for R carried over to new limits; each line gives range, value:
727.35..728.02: 15.14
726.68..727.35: 15.54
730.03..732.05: 15.28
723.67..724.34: 15.5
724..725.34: 14.91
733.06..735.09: 15.3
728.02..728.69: 15.39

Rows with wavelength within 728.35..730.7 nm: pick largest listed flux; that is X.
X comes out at 15.92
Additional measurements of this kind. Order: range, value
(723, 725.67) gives 16.7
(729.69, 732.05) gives 16.2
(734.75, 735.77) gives 15.69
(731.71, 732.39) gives 15.52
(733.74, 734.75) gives 16.14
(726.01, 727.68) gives 16.05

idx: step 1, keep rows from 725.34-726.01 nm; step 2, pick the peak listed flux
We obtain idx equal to 16.42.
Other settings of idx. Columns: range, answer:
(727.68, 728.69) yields 15.8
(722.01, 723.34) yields 16.5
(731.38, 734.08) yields 15.74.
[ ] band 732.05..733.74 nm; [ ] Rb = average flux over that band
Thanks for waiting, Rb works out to 15.4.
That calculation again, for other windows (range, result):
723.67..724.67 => 16.1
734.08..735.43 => 15.8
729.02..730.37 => 15.3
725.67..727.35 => 15.7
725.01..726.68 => 15.9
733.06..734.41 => 15.7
